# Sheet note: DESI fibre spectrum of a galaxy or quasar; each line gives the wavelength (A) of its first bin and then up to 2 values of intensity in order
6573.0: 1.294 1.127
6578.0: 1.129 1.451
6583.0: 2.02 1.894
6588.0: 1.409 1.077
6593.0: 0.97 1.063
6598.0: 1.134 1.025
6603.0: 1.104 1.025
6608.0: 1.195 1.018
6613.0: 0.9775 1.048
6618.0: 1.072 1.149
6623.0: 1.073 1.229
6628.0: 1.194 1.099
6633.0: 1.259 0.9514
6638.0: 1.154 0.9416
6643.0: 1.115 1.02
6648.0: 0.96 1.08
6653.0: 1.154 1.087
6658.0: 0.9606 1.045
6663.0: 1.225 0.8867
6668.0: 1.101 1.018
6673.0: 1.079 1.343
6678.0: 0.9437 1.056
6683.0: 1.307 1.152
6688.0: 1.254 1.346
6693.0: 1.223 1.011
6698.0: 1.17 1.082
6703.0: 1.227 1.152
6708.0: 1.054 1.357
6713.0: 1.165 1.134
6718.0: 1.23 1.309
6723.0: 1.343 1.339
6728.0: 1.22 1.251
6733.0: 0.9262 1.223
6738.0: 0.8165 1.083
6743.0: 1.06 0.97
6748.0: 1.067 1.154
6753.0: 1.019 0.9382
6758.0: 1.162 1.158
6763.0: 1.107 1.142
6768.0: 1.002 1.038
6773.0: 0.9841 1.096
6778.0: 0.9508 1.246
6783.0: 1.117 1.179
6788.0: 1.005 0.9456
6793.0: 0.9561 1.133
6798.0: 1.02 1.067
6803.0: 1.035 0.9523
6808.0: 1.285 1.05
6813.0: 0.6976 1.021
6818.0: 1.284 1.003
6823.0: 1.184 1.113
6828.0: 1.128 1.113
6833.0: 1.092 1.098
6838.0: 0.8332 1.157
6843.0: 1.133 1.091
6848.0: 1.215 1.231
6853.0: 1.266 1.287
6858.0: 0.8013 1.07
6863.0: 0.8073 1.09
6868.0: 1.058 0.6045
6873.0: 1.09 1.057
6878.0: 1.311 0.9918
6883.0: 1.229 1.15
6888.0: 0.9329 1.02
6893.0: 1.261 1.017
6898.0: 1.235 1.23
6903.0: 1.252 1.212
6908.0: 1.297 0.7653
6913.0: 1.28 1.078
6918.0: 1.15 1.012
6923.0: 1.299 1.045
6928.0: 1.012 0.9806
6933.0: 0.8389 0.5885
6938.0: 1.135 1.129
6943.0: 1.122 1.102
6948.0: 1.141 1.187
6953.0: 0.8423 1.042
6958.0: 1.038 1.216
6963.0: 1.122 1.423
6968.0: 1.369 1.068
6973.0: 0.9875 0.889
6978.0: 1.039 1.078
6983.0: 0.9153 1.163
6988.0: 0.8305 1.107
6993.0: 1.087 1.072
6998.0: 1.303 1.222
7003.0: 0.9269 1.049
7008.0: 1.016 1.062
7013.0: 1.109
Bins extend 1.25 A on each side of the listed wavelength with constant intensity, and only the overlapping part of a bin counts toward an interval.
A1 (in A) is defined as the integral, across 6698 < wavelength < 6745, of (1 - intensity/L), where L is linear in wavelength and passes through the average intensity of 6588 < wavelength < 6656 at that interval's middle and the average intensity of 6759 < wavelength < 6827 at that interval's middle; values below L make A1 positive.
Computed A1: -3.8 A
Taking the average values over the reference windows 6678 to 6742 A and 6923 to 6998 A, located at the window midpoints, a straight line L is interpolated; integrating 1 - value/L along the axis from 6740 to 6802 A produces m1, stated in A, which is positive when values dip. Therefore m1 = 4.4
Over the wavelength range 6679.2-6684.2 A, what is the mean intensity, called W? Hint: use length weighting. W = 1.18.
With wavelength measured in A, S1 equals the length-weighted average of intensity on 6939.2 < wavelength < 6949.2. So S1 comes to 1.12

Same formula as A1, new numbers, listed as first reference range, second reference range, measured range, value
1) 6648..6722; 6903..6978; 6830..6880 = 1.6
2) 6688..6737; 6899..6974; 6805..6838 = 2.2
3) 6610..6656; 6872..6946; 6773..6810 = 0.8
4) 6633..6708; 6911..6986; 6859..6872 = 1.9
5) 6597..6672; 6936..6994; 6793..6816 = 1.2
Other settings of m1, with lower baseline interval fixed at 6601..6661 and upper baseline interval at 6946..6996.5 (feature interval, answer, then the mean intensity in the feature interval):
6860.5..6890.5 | 1.4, 1.03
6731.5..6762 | 0.8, 1.05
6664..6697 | -1.6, 1.13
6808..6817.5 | 0.7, 0.999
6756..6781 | 0.0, 1.08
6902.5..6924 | -1.3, 1.14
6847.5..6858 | -1.1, 1.2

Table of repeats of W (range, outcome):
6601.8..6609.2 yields 1.11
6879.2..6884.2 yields 1.11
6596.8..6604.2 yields 1.09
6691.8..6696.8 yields 1.12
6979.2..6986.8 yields 1.05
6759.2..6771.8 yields 1.09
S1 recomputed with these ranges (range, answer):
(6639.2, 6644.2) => 1.03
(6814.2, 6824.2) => 1.12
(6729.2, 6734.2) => 1.09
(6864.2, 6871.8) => 0.918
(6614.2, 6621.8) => 1.09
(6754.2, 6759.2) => 1.05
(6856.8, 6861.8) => 0.936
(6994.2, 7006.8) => 1.11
